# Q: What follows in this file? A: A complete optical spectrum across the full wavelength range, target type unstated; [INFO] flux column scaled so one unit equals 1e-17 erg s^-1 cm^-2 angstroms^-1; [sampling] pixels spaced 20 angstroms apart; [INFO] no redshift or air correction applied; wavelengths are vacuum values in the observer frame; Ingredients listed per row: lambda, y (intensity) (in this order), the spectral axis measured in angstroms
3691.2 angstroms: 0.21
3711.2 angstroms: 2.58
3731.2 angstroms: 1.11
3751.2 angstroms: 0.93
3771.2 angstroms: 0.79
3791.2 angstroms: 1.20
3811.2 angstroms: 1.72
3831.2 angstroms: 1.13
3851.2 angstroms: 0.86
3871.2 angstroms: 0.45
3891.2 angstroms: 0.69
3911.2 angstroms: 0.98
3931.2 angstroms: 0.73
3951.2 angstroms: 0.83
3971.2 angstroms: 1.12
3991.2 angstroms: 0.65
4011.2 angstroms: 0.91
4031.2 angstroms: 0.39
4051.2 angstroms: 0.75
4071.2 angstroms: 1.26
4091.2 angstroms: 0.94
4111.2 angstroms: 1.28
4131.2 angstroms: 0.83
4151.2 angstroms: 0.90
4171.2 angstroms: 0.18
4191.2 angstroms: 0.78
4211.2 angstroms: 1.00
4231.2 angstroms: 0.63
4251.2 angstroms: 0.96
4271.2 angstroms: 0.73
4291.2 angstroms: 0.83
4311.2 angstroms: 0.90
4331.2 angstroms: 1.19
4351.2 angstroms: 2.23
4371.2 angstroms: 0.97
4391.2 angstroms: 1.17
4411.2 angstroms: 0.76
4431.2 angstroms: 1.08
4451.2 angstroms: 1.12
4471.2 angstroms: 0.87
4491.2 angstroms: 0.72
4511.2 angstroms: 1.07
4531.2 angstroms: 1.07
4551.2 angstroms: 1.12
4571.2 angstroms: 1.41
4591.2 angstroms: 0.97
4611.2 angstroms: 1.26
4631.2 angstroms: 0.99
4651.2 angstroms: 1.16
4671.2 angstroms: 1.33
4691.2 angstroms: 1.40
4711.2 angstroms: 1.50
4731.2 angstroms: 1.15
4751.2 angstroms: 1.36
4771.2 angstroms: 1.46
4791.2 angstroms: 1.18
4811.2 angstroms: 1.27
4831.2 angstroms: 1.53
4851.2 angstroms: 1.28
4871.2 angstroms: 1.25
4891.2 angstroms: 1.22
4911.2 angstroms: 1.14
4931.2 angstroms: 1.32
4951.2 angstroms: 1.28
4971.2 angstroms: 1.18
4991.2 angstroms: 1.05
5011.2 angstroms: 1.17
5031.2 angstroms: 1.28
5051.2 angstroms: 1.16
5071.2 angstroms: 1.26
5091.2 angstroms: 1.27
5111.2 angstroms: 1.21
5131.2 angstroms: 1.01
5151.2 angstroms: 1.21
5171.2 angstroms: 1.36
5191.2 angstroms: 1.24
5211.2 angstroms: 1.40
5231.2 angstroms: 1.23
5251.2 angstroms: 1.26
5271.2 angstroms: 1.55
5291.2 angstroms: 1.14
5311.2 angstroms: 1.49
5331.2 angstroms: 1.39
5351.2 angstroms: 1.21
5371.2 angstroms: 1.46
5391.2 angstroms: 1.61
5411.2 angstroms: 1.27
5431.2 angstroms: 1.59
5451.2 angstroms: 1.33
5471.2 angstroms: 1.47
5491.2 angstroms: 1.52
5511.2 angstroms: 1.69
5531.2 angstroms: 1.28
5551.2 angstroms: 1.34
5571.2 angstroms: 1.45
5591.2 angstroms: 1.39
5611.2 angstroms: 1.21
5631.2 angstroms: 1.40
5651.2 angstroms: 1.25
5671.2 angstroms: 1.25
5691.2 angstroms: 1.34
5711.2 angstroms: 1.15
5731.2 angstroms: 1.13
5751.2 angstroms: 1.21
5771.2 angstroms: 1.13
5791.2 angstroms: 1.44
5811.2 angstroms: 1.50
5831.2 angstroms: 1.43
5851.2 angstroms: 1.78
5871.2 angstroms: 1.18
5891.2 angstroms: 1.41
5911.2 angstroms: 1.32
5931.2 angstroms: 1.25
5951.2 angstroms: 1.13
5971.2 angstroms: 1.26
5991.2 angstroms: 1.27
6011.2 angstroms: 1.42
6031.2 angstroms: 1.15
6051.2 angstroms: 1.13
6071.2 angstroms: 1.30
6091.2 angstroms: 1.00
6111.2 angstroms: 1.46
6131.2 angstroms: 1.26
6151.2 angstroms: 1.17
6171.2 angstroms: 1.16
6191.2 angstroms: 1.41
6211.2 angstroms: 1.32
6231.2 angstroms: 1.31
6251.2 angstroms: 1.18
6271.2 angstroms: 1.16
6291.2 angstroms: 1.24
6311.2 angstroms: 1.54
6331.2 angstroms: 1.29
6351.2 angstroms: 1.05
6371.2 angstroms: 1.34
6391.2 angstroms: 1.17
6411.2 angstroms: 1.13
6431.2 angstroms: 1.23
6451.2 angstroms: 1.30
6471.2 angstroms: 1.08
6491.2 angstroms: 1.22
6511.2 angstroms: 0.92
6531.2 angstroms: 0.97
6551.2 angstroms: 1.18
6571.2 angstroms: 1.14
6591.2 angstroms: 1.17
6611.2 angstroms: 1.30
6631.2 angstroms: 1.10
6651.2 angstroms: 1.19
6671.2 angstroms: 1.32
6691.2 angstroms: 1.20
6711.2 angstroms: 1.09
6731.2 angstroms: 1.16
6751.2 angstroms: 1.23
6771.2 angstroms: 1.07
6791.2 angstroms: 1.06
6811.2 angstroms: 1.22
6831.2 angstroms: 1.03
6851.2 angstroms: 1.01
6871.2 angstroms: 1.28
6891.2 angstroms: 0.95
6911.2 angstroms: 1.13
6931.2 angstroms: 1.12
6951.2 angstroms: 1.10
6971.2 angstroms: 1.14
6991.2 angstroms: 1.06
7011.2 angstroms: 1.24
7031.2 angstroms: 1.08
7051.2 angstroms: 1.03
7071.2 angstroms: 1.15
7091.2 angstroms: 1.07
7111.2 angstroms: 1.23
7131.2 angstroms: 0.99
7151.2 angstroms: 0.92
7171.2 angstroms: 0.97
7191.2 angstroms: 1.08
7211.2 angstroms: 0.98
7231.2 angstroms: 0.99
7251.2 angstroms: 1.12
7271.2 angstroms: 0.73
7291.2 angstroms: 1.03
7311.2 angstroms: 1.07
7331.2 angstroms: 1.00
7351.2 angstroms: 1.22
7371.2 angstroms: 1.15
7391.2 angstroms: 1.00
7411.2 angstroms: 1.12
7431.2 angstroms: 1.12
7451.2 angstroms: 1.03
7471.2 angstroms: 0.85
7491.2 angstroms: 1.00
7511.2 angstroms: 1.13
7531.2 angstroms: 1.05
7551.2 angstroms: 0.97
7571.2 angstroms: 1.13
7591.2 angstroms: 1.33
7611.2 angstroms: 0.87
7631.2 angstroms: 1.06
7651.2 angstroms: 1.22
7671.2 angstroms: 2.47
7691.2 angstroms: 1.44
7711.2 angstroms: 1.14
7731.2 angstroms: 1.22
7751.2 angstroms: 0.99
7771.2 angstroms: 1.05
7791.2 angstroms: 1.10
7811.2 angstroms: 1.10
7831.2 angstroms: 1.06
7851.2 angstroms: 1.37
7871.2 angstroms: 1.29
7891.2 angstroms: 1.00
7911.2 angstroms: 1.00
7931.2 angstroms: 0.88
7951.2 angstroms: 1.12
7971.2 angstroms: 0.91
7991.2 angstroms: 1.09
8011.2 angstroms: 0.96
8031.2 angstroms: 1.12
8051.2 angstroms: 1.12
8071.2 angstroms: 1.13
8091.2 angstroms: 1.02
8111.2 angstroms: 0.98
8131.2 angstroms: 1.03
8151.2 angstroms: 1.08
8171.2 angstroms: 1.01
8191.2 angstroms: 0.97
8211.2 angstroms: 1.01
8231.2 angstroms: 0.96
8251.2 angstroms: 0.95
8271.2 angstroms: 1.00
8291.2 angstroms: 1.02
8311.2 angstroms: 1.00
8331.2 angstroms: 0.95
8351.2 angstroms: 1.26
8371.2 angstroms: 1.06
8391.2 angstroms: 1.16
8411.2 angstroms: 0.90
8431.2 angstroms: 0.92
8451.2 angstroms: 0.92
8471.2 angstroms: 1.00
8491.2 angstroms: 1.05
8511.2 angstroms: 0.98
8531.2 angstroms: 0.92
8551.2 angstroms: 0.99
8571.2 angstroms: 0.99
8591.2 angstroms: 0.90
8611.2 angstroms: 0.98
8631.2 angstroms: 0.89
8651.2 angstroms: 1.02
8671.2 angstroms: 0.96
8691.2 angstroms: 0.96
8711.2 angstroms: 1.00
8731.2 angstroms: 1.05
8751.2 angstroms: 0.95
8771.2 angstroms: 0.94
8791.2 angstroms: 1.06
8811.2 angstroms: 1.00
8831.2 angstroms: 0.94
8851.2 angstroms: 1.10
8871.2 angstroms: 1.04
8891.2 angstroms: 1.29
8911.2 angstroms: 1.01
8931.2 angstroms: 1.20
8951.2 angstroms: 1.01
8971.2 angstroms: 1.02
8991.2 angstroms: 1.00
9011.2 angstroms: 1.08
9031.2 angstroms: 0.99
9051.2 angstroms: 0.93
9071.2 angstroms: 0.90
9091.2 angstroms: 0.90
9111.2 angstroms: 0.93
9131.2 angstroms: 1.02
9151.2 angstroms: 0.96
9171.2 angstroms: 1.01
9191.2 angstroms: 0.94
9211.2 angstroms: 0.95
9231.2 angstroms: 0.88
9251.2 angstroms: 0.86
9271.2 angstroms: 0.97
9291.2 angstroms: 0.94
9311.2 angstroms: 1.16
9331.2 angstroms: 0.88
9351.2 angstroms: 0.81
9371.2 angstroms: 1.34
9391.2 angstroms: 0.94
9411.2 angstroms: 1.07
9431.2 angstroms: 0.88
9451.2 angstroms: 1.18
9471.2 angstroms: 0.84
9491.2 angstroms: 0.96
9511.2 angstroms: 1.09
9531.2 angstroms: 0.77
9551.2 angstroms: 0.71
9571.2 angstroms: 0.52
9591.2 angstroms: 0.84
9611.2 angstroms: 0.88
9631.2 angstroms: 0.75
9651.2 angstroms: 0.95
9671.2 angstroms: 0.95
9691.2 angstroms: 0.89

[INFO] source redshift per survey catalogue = 0.169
